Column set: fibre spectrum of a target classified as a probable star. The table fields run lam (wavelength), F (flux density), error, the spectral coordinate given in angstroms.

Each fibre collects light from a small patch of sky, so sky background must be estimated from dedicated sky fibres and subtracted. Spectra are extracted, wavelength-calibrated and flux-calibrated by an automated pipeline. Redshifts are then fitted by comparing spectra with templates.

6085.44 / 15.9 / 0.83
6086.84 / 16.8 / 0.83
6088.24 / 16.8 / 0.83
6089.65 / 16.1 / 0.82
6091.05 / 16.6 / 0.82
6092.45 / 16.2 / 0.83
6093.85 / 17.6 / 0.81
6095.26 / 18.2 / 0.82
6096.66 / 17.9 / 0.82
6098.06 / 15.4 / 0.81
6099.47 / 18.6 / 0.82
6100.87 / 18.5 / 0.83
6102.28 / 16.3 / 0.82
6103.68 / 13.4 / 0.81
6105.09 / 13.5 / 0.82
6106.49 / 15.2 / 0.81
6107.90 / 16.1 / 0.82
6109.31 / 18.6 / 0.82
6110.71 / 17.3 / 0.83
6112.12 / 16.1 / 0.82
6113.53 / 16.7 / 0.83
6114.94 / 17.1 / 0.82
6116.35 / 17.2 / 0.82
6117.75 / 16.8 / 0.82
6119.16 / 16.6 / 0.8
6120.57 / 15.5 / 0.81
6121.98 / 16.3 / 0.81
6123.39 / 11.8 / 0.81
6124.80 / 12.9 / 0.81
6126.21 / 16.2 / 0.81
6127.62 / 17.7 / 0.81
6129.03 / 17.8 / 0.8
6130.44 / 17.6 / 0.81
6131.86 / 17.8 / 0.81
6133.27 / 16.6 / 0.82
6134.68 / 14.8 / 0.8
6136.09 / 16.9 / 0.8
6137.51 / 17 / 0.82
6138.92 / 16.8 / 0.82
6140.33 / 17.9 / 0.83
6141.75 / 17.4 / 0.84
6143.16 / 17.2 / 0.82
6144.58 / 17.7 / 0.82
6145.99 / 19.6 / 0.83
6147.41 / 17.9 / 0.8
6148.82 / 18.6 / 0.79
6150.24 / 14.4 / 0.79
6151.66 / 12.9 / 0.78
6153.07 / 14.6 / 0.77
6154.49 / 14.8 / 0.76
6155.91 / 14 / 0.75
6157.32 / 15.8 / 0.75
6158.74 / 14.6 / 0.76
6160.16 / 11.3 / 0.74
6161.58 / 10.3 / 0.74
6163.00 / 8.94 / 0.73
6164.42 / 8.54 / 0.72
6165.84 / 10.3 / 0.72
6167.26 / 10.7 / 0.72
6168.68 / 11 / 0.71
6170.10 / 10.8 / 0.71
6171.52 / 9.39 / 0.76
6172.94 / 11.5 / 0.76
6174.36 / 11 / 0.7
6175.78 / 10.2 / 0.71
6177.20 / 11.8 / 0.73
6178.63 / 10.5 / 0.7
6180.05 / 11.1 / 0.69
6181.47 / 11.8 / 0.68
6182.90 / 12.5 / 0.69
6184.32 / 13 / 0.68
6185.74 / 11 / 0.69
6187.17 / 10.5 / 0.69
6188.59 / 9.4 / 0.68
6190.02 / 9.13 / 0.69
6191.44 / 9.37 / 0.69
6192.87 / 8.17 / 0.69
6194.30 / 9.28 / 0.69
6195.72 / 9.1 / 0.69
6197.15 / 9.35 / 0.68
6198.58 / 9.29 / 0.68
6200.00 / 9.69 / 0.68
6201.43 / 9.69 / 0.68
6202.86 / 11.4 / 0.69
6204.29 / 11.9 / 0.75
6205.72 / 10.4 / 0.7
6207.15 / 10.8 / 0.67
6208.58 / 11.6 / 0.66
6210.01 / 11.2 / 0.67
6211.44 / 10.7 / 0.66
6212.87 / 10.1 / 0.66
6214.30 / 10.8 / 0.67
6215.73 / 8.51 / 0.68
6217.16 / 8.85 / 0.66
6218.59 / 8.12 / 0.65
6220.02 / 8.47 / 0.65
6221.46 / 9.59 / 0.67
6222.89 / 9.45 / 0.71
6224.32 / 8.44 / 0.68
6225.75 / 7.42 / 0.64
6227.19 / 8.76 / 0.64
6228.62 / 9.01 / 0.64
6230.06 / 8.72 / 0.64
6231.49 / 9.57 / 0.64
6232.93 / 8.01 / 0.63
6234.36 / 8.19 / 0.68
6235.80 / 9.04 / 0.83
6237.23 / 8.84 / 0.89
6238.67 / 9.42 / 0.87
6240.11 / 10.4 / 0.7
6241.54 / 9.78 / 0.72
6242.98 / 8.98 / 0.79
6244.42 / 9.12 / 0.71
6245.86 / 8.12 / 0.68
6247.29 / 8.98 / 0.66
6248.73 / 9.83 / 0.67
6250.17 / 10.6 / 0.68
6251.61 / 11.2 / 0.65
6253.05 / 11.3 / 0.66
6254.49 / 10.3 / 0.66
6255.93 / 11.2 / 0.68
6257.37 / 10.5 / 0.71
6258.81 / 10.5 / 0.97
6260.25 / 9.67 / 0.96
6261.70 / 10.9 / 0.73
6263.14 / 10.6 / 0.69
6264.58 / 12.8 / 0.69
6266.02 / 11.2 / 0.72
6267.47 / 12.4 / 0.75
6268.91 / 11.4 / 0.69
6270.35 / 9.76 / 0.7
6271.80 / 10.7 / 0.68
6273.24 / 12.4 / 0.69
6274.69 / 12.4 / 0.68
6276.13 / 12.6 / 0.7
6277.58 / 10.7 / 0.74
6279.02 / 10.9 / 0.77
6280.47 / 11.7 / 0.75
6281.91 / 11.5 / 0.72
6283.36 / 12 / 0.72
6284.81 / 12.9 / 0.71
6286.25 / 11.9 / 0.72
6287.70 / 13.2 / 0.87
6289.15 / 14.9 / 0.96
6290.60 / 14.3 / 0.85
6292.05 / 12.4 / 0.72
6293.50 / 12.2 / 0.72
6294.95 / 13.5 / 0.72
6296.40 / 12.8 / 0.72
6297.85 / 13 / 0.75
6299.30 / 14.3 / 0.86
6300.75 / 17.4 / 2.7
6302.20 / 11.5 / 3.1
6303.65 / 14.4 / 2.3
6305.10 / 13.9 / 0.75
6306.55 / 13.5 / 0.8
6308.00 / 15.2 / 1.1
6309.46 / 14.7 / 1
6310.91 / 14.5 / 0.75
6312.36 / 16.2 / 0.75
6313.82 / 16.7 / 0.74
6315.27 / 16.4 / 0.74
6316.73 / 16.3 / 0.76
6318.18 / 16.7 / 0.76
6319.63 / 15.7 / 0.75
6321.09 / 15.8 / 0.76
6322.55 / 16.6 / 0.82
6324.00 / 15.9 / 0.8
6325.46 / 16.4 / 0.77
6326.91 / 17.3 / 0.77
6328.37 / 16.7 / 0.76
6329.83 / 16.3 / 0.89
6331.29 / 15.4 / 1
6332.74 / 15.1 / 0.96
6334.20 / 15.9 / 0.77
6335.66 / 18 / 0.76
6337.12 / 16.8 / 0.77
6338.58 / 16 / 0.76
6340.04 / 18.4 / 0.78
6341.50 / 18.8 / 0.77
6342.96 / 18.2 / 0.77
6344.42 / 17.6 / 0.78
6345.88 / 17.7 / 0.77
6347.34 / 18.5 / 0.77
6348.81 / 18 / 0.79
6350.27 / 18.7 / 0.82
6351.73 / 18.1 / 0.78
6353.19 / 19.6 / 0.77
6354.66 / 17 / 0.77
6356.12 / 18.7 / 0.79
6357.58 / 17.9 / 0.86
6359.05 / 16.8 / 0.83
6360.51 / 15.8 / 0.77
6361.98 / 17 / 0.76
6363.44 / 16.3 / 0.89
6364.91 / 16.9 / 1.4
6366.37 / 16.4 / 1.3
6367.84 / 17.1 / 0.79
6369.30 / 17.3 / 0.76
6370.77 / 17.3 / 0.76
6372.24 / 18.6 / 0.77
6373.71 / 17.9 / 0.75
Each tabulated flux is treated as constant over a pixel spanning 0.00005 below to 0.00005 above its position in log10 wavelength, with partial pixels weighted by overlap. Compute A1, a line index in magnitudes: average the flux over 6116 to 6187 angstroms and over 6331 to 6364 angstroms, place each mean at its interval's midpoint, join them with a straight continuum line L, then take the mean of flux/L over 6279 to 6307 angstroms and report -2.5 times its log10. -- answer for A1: 0.25 mag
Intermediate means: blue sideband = 14.1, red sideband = 17.4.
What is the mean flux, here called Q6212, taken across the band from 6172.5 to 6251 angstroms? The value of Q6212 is 9.82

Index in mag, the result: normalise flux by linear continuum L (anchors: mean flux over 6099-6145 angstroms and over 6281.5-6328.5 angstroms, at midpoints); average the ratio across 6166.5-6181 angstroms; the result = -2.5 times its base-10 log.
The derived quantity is 0.42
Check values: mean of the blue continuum 16.5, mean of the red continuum 14.6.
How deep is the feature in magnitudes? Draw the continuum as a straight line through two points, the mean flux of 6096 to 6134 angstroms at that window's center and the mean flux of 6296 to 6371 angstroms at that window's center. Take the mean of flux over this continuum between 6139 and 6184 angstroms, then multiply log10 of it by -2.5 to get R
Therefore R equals 0.23 mag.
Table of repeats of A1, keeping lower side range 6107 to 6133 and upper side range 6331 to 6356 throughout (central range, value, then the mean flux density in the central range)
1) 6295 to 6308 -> 0.241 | 13.9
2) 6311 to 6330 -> 0.074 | 16.3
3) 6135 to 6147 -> -0.059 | 17.5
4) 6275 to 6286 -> 0.413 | 11.8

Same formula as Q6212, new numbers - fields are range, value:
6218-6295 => 10.6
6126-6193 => 13.5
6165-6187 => 11.1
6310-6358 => 17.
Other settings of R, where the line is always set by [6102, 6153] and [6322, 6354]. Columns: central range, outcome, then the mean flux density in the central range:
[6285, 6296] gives 0.28 mag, 13.2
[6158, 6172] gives 0.48 mag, 10.6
